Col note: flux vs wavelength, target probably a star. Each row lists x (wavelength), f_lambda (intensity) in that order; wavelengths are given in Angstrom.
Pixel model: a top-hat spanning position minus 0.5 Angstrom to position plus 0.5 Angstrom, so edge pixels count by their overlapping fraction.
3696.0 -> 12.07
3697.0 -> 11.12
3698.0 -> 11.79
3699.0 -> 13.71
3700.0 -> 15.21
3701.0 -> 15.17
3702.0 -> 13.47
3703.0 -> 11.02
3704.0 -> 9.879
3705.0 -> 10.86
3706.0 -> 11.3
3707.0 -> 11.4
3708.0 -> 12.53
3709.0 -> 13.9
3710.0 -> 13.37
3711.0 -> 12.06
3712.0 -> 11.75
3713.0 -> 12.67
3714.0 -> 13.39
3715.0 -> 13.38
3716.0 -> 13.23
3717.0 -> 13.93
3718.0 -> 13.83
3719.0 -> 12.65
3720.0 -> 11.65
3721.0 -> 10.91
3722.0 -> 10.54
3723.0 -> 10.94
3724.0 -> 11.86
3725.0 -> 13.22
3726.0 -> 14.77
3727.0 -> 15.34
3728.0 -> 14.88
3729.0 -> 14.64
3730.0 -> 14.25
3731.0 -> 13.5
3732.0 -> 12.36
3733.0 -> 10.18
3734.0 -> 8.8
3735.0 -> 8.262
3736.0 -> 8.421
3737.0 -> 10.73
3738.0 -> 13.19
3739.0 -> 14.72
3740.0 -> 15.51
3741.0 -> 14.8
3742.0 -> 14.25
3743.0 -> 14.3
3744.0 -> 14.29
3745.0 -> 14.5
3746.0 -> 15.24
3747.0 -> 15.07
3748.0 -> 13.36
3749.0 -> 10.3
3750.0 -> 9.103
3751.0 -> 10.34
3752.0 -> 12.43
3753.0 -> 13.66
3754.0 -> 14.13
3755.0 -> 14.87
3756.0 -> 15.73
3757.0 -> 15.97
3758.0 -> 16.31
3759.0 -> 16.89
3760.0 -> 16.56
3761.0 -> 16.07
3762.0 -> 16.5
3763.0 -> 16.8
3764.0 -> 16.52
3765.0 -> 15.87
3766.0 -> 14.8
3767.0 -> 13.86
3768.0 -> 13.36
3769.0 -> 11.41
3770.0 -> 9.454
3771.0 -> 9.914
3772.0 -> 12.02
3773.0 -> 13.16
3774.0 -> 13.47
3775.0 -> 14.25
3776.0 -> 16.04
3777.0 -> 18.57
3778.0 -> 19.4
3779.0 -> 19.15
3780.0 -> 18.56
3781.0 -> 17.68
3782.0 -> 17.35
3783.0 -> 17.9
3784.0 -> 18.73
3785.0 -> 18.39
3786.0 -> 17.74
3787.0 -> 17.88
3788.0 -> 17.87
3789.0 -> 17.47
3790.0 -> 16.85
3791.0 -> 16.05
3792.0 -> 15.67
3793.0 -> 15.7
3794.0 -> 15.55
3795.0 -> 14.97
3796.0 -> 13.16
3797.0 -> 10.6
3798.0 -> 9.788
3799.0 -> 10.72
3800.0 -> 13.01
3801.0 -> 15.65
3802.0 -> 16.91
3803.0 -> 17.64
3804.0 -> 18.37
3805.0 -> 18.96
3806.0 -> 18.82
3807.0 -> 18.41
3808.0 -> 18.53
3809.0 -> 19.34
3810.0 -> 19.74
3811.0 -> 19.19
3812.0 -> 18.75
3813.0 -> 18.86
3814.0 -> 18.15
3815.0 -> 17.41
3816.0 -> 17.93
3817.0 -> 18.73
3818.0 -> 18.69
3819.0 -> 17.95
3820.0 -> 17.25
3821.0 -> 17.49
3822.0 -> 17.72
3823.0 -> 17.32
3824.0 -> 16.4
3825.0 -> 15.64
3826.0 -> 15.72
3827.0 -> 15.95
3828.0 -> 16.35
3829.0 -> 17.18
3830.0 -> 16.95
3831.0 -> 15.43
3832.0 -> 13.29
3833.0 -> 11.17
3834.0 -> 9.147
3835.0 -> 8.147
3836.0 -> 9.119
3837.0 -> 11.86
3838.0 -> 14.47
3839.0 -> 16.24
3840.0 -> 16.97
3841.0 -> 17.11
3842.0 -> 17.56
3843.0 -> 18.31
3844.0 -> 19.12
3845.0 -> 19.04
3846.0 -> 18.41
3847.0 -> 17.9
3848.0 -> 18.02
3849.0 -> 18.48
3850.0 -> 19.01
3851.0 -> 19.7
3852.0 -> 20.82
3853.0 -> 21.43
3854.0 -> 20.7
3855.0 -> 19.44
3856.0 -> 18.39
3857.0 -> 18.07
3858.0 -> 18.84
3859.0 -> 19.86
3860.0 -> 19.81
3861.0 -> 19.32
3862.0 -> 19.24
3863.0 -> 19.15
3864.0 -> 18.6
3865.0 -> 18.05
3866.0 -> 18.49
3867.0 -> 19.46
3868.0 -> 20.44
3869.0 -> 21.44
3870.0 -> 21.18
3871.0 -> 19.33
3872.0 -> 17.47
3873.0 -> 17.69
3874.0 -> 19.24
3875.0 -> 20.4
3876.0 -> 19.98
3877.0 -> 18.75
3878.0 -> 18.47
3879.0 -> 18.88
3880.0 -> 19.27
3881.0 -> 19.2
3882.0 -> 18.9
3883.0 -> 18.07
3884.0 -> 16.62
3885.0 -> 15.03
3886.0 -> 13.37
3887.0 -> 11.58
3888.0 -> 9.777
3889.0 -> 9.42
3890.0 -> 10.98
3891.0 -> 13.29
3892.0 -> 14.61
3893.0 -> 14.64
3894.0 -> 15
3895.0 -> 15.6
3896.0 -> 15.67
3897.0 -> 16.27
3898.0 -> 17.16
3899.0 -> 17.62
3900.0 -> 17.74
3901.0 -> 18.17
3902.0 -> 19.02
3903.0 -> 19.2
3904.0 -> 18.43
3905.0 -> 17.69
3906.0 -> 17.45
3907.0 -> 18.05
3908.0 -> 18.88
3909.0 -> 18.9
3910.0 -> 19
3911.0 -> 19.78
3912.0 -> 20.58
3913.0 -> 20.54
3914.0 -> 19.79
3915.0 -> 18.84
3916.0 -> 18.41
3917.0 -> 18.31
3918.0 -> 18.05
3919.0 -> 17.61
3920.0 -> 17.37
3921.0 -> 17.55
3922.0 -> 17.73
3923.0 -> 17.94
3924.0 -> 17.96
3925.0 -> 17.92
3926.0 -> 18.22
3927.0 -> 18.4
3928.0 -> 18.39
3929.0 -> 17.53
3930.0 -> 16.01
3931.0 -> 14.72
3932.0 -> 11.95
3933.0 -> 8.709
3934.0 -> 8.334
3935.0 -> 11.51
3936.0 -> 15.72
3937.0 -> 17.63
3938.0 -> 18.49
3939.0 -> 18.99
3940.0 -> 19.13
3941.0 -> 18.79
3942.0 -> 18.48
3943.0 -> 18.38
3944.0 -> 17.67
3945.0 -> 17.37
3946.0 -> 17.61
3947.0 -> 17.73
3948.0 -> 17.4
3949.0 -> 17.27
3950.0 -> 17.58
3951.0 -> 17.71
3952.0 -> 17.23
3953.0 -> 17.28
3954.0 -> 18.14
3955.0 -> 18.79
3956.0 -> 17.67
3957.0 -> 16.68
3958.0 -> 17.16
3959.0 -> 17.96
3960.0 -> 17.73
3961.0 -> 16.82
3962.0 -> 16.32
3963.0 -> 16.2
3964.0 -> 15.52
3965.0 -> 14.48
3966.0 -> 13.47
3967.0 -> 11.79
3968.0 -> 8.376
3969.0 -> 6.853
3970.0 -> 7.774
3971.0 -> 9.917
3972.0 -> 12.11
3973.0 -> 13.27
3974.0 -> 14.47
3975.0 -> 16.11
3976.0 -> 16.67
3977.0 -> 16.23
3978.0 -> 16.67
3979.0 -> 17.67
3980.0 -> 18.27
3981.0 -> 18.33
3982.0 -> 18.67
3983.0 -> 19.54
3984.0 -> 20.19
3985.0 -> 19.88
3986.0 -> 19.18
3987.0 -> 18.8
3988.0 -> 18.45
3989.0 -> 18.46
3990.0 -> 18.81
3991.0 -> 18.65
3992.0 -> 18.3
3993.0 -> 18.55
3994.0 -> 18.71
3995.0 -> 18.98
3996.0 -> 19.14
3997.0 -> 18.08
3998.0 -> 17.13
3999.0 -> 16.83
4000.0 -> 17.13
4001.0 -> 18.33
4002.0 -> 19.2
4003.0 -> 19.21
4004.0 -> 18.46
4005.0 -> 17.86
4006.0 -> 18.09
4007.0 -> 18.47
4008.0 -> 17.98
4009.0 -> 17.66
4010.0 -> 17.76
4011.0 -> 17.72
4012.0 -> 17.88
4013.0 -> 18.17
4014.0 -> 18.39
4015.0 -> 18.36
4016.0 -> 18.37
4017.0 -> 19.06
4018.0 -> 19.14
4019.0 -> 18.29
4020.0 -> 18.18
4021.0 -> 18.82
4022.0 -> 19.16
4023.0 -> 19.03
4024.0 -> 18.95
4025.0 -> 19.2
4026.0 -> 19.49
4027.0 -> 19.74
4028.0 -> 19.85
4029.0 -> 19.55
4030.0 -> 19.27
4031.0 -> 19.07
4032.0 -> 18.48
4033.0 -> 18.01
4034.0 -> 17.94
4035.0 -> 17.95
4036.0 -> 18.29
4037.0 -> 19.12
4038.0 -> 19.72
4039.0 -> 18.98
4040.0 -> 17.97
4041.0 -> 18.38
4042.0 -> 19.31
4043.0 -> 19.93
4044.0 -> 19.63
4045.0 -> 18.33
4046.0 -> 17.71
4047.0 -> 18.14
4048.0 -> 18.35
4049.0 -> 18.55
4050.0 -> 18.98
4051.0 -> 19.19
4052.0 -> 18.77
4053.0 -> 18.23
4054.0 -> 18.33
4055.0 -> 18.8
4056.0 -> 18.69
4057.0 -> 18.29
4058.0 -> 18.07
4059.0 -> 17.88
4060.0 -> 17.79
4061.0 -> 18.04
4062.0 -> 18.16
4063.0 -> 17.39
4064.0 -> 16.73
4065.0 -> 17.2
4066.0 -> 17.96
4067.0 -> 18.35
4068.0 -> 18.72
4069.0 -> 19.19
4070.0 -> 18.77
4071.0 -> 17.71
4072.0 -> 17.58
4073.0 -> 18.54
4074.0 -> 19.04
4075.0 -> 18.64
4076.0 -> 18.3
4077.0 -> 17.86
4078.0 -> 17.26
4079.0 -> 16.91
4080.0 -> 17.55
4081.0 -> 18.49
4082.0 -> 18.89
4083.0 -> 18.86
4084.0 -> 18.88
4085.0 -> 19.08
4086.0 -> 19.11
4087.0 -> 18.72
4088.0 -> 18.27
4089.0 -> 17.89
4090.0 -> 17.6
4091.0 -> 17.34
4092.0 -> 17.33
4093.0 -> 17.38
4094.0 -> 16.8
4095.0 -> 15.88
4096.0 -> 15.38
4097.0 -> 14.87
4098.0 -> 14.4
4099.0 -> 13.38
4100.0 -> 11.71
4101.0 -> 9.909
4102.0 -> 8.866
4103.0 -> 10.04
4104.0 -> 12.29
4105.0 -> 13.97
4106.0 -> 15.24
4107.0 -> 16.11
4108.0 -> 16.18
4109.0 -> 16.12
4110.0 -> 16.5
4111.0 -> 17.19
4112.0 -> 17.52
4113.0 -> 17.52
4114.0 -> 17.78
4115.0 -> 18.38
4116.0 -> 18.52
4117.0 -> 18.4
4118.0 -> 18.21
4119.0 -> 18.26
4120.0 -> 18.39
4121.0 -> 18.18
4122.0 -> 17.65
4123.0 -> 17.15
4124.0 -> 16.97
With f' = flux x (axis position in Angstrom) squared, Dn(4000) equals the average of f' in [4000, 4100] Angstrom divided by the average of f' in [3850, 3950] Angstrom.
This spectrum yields 1.1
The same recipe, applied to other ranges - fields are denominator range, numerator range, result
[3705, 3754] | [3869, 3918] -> 1.49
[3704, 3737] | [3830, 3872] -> 1.53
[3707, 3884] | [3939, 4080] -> 1.25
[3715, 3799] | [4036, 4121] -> 1.44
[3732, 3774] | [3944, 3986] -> 1.33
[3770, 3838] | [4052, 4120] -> 1.23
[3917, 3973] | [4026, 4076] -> 1.22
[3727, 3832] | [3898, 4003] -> 1.21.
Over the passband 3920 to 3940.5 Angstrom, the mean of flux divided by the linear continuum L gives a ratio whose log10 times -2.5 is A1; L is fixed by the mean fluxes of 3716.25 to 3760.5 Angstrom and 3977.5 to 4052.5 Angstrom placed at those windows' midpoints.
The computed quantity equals 0.05 mag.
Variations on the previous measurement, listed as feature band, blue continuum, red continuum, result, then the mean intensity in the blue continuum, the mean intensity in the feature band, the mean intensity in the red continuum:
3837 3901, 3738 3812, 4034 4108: -0.10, 15.4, 17.6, 17.4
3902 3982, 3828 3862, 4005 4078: 0.07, 17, 16.6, 18.5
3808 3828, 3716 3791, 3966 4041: -0.17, 14.3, 17.8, 17.6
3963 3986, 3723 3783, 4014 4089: 0.16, 14.1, 15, 18.5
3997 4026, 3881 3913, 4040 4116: -0.08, 16.4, 18.3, 17.3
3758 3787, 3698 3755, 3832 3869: -0.09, 12.7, 15.8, 17.5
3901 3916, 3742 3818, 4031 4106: -0.15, 15.7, 19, 17.5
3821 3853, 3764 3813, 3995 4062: 0.02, 16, 16.2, 18.5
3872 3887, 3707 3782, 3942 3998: -0.16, 13.7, 17.9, 16.7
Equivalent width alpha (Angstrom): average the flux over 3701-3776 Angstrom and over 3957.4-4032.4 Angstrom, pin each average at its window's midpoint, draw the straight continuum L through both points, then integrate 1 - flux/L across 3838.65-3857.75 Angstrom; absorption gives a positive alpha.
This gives -4.8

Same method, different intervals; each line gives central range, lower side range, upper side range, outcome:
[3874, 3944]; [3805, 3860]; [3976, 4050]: 3.33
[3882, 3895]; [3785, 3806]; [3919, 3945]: 1.97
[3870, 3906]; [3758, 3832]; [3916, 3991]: -0.65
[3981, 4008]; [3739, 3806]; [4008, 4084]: -1.10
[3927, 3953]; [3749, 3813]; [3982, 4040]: 1.84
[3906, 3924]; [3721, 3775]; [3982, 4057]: -2.16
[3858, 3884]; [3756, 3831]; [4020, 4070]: -3.26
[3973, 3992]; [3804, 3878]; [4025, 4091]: 0.30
